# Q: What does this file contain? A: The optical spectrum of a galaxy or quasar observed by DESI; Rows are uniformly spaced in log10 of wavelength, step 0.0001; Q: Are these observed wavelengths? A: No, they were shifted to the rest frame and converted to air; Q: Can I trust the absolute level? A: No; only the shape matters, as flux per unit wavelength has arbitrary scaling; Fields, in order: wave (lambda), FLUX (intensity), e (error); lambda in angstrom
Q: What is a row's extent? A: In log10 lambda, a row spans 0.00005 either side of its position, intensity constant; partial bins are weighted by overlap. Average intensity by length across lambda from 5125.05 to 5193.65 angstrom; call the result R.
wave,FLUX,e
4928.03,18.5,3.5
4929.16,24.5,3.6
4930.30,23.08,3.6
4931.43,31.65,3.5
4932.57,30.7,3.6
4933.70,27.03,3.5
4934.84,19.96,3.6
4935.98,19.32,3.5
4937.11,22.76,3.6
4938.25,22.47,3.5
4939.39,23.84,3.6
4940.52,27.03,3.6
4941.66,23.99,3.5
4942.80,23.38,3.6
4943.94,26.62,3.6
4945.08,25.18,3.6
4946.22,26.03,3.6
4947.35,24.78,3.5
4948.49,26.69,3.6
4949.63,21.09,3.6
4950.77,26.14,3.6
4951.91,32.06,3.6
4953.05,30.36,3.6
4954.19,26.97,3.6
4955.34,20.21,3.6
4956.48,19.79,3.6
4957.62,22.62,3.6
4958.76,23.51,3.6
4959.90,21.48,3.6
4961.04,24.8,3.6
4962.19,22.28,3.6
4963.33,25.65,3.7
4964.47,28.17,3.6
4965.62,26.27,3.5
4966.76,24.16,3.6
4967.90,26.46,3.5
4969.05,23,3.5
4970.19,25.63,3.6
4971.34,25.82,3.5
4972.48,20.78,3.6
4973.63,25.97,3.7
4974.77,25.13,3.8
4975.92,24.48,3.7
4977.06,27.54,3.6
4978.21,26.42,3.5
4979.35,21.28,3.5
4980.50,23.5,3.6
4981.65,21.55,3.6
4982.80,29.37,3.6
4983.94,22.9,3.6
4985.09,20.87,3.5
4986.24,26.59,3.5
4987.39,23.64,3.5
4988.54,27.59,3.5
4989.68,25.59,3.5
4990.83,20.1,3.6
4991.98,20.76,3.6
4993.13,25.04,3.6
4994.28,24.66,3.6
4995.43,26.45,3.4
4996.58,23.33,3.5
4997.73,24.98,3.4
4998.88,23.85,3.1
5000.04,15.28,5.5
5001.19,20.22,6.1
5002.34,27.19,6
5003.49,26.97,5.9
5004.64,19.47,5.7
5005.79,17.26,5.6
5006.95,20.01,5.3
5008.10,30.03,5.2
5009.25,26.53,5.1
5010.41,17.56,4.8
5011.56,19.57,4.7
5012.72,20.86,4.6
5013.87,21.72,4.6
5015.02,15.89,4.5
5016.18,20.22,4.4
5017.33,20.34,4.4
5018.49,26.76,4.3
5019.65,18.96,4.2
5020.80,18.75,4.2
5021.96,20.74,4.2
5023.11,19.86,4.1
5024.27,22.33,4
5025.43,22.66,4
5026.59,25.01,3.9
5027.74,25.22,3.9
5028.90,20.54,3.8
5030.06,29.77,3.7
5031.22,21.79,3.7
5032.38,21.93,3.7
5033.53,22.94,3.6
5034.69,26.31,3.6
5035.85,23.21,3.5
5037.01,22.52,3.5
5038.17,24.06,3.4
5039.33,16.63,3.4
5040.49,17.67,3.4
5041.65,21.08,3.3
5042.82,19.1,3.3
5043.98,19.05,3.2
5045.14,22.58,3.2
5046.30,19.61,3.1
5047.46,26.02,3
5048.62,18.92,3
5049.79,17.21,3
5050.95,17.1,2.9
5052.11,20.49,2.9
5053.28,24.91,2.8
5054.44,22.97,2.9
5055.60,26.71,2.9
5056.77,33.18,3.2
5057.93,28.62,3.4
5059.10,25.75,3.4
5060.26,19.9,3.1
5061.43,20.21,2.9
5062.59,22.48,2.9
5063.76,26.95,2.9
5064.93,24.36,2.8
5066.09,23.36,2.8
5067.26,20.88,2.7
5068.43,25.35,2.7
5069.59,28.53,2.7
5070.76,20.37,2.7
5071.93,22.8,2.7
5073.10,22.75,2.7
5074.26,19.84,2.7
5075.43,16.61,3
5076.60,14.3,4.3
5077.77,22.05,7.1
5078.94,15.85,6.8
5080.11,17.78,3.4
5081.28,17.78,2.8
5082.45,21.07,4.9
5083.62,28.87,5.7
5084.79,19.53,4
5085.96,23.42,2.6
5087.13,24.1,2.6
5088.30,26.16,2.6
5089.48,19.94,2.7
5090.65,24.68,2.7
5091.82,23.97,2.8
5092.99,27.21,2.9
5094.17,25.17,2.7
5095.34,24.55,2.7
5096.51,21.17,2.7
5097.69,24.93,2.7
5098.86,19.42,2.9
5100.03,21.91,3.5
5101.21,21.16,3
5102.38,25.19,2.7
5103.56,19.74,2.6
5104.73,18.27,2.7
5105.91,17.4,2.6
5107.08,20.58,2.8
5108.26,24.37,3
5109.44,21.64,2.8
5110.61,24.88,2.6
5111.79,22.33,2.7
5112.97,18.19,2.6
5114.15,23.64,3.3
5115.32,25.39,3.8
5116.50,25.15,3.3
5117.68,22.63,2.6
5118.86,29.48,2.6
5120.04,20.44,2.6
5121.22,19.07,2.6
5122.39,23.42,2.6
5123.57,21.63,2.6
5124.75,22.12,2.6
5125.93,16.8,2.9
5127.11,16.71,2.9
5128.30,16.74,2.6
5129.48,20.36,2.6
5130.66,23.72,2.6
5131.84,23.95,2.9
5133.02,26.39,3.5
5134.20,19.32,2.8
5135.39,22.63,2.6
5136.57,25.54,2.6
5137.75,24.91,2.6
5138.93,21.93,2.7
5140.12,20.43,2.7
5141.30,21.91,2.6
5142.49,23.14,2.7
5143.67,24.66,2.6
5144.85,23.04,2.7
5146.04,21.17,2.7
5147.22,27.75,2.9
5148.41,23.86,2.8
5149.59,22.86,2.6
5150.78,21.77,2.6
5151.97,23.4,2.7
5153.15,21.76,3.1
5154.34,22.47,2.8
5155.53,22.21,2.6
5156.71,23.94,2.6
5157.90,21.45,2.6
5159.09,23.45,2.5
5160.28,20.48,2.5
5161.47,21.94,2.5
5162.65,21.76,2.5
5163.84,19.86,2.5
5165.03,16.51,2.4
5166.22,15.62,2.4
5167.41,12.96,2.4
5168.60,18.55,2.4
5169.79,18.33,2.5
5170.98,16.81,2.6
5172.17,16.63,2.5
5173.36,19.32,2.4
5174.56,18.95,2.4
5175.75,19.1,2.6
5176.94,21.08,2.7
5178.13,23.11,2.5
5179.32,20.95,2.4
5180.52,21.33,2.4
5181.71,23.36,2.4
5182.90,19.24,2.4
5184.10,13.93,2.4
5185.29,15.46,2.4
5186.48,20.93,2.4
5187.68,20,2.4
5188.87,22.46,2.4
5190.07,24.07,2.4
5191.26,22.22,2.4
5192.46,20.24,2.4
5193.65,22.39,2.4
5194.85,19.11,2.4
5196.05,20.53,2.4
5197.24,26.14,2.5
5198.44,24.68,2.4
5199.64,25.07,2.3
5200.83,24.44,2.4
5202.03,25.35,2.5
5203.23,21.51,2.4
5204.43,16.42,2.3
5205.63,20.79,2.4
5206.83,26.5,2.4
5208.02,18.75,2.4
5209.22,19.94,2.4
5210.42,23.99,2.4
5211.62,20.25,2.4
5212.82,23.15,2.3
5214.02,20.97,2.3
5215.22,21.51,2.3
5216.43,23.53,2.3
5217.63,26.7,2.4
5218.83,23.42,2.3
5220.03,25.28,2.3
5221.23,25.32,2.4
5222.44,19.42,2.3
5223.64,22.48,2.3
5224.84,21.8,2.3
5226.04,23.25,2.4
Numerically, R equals 21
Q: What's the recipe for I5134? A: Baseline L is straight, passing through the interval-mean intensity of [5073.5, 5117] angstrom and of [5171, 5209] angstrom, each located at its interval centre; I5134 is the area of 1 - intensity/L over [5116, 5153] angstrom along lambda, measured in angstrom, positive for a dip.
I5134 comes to -1.7 angstrom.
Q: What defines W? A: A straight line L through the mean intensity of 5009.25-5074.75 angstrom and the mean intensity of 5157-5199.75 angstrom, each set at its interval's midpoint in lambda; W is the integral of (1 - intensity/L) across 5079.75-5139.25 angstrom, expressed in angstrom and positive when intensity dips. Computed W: -3.0 angstrom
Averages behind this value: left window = 22.3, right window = 20.2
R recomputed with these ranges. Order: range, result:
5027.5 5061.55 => 22.5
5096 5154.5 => 22.2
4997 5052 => 21.6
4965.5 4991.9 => 24.5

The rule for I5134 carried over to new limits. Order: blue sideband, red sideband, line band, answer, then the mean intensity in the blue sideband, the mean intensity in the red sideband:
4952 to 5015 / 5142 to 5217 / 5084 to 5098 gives -0.9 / 23.7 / 21.2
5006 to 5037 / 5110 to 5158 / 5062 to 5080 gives 0.6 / 22.2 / 22.5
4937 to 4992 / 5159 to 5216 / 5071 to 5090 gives 1.5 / 24.6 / 20.6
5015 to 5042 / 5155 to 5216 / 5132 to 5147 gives -1.4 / 22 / 20.7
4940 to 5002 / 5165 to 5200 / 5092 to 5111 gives -0.6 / 24.4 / 20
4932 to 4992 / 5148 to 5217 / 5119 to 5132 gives 0.7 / 24.6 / 21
